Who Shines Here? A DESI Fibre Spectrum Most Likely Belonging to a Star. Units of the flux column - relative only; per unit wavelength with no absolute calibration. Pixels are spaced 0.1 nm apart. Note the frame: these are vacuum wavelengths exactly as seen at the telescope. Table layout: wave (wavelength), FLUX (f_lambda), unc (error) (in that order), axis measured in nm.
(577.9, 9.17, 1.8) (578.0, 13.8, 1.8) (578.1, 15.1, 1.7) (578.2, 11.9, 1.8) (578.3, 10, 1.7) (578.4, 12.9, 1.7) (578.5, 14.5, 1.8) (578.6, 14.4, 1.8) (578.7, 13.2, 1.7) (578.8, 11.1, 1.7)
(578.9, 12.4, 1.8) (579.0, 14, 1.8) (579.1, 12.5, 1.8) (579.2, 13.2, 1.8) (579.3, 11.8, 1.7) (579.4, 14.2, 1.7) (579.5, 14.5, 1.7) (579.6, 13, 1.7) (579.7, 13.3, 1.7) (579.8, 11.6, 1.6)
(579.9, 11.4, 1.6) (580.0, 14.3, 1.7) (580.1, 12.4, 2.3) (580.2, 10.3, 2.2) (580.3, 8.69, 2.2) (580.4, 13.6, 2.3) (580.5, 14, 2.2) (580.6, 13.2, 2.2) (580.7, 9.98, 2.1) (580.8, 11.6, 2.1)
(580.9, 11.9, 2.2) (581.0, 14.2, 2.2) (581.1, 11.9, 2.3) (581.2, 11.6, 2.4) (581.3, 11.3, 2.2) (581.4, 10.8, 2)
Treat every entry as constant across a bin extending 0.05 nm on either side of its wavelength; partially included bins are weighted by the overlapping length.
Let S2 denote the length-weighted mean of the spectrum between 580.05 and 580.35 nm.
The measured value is 10.5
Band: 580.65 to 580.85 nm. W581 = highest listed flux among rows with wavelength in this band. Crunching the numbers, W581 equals 11.6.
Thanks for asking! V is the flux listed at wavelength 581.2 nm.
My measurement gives 11.6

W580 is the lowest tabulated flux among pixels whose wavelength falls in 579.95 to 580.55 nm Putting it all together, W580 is 8.69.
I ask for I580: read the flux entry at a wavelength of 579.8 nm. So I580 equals 11.6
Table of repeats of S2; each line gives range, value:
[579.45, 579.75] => 13.6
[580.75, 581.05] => 12.6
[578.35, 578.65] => 13.9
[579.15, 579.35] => 12.5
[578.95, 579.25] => 13.2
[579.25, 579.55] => 13.5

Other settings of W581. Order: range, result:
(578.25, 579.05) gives 14.5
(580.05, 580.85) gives 14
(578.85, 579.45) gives 14.2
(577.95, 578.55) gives 15.1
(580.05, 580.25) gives 12.4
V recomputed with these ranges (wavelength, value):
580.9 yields 11.9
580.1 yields 12.4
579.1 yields 12.5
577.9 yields 9.17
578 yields 13.8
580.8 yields 11.6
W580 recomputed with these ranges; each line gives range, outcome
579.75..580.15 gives 11.4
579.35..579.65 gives 13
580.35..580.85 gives 9.98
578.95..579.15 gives 12.5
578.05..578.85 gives 10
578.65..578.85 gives 11.1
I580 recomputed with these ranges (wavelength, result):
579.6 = 13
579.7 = 13.3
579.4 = 14.2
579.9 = 11.4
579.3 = 11.8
